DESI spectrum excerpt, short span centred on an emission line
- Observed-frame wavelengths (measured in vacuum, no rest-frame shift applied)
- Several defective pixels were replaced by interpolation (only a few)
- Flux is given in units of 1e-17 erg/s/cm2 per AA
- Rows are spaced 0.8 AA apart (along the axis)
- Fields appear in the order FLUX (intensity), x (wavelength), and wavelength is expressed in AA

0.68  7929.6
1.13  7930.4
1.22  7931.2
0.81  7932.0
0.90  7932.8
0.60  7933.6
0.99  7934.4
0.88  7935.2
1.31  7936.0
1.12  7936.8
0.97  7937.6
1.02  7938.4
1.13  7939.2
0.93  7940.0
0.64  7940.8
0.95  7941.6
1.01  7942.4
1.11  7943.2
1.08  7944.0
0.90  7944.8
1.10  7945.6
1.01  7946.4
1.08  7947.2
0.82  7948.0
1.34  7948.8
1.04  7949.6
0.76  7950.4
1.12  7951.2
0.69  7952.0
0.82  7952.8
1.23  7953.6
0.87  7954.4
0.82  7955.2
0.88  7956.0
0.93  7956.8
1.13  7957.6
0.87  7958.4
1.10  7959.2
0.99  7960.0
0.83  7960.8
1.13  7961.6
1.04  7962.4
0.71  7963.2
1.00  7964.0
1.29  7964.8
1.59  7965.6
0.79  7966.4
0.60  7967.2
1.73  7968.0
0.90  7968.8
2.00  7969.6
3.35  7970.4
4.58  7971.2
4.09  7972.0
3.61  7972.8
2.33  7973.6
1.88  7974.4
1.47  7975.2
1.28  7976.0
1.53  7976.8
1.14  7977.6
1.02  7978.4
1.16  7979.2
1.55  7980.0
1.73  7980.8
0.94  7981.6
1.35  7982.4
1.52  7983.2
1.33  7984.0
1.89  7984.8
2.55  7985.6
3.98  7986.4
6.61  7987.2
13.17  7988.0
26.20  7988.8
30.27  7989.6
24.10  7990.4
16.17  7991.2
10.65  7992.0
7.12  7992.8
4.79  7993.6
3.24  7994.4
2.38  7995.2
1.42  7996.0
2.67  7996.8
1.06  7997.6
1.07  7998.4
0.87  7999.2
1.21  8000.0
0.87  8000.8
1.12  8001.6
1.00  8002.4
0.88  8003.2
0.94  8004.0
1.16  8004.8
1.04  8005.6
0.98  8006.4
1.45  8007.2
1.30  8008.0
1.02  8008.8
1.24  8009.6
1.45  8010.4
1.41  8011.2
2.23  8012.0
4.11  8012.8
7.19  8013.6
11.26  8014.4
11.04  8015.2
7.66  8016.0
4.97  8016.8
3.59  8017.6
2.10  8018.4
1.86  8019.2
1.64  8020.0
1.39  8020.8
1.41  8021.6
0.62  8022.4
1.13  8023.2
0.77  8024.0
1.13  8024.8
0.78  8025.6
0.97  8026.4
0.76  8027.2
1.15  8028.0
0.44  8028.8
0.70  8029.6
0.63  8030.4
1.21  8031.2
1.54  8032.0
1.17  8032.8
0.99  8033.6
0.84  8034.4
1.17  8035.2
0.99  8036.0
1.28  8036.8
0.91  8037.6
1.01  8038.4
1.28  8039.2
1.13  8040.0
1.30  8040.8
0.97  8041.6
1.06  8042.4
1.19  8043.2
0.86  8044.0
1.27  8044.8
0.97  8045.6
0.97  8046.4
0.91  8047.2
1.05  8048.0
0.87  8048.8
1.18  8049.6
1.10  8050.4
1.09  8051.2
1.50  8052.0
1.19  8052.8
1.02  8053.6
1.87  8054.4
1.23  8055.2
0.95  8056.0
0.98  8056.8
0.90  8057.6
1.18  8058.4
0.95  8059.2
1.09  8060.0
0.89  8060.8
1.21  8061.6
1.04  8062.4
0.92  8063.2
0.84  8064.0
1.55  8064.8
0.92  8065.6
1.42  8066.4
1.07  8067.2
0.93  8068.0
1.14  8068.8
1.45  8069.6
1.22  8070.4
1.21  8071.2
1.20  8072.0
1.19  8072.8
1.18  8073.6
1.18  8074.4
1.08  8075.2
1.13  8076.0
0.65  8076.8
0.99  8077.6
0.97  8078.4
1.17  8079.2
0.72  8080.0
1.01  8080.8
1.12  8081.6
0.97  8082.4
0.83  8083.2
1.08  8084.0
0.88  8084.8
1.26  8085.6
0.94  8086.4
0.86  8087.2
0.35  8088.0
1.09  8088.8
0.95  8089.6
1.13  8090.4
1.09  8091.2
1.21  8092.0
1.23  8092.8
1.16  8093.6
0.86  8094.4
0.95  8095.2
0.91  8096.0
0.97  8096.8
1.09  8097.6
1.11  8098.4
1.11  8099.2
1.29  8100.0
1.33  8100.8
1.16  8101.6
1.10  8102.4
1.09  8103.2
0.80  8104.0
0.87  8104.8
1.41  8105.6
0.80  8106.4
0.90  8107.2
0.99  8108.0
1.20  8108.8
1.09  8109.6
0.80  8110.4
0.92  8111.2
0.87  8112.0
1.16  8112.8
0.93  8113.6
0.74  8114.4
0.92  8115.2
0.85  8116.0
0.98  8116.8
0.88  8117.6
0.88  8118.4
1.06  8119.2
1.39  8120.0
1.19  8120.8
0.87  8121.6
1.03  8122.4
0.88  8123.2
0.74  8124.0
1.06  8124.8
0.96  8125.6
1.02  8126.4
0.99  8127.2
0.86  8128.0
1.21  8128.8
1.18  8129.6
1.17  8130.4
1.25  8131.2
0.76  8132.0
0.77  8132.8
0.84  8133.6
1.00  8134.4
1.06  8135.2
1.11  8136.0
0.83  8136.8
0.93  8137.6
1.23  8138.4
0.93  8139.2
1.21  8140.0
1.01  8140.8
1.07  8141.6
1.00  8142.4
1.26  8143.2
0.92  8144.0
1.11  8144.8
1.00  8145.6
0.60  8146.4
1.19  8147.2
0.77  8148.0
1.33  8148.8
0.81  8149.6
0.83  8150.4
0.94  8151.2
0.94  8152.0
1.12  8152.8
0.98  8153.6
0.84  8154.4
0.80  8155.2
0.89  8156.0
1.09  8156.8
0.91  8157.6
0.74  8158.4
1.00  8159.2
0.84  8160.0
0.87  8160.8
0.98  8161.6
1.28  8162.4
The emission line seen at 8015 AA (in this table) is [N II] 6583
